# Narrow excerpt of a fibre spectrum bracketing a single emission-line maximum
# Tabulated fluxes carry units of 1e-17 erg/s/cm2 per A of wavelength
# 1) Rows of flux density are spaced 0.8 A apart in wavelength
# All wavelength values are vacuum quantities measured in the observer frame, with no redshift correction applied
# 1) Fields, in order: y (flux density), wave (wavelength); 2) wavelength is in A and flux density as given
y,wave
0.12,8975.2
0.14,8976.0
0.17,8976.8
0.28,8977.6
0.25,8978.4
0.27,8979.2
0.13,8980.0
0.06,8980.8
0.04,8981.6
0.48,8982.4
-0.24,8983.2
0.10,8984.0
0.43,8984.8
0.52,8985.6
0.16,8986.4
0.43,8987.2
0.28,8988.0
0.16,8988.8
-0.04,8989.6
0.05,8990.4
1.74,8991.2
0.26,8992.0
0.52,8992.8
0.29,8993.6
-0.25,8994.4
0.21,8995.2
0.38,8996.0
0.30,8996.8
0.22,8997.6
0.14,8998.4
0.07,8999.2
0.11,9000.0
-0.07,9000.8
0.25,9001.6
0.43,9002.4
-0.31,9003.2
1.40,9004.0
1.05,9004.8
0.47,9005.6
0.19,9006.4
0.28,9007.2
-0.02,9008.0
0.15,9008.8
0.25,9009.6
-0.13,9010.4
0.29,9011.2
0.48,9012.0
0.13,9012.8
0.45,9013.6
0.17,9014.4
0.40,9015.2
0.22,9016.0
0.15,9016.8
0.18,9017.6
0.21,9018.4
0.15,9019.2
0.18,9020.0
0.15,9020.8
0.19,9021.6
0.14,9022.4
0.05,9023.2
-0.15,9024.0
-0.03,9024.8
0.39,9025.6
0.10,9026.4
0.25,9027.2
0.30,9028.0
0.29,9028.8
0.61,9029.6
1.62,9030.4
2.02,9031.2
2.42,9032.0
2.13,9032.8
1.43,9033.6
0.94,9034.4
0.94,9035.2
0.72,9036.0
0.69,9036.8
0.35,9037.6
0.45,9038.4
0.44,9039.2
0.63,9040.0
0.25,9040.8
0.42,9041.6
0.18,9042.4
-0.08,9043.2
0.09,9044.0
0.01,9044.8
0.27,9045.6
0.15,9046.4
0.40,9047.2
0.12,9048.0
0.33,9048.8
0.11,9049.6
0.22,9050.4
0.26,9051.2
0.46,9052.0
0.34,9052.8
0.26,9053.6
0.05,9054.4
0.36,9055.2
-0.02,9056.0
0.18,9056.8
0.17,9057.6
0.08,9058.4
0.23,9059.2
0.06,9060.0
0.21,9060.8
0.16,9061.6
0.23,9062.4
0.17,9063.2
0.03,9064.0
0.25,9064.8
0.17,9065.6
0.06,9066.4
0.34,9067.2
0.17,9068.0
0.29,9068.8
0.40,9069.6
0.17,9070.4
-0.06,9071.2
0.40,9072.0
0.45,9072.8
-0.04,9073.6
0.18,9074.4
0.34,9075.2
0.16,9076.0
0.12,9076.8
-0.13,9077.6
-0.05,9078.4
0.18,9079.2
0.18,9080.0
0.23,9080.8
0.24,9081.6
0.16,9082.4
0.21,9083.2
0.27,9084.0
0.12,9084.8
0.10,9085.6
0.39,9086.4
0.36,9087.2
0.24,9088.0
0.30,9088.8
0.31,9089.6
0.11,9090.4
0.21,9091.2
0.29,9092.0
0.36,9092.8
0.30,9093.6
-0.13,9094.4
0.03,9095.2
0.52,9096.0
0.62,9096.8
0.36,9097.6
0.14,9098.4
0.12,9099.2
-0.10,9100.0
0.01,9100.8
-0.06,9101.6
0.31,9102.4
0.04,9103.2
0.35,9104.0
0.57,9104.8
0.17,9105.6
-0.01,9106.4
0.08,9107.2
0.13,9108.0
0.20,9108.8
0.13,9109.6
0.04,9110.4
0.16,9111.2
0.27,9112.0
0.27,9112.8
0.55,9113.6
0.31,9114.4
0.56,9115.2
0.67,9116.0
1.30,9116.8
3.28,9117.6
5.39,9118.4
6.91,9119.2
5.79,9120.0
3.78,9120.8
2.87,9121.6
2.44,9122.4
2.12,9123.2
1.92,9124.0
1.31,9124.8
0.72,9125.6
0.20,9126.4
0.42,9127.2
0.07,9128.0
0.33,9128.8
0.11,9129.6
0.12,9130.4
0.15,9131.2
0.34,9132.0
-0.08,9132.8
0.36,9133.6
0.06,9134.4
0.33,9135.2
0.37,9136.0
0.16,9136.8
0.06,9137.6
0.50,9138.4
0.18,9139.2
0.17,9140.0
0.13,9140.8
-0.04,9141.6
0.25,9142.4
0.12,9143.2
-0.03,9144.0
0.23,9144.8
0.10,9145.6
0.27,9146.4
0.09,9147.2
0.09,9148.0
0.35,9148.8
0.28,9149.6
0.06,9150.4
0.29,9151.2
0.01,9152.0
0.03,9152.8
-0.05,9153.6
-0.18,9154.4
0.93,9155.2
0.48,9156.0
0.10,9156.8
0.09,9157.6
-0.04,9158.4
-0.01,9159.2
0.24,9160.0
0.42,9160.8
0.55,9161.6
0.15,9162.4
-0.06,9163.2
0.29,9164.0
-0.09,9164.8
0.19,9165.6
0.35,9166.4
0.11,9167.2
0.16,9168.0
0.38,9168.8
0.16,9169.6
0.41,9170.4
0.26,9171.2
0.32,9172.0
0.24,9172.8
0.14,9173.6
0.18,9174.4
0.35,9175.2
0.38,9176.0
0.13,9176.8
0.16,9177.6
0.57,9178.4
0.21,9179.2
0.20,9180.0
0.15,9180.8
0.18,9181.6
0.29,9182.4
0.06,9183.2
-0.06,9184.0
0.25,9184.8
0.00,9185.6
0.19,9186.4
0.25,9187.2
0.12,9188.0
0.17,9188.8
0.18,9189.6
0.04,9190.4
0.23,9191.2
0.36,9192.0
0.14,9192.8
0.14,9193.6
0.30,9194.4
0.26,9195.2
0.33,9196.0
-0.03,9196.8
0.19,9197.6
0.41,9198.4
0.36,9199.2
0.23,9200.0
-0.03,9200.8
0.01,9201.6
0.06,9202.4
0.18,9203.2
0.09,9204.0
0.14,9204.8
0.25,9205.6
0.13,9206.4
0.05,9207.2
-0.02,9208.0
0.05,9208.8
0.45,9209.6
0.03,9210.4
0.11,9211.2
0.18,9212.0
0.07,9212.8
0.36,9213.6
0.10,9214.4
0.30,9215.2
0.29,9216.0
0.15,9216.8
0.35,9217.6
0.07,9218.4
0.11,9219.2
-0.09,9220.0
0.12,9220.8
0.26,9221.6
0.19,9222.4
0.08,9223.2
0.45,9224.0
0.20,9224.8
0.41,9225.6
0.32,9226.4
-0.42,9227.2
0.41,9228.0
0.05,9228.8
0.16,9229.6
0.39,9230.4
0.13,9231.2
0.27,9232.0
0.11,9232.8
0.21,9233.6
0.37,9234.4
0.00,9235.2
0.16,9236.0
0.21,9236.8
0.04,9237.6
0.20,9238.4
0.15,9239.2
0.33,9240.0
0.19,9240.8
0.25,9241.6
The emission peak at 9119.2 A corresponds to [O III]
